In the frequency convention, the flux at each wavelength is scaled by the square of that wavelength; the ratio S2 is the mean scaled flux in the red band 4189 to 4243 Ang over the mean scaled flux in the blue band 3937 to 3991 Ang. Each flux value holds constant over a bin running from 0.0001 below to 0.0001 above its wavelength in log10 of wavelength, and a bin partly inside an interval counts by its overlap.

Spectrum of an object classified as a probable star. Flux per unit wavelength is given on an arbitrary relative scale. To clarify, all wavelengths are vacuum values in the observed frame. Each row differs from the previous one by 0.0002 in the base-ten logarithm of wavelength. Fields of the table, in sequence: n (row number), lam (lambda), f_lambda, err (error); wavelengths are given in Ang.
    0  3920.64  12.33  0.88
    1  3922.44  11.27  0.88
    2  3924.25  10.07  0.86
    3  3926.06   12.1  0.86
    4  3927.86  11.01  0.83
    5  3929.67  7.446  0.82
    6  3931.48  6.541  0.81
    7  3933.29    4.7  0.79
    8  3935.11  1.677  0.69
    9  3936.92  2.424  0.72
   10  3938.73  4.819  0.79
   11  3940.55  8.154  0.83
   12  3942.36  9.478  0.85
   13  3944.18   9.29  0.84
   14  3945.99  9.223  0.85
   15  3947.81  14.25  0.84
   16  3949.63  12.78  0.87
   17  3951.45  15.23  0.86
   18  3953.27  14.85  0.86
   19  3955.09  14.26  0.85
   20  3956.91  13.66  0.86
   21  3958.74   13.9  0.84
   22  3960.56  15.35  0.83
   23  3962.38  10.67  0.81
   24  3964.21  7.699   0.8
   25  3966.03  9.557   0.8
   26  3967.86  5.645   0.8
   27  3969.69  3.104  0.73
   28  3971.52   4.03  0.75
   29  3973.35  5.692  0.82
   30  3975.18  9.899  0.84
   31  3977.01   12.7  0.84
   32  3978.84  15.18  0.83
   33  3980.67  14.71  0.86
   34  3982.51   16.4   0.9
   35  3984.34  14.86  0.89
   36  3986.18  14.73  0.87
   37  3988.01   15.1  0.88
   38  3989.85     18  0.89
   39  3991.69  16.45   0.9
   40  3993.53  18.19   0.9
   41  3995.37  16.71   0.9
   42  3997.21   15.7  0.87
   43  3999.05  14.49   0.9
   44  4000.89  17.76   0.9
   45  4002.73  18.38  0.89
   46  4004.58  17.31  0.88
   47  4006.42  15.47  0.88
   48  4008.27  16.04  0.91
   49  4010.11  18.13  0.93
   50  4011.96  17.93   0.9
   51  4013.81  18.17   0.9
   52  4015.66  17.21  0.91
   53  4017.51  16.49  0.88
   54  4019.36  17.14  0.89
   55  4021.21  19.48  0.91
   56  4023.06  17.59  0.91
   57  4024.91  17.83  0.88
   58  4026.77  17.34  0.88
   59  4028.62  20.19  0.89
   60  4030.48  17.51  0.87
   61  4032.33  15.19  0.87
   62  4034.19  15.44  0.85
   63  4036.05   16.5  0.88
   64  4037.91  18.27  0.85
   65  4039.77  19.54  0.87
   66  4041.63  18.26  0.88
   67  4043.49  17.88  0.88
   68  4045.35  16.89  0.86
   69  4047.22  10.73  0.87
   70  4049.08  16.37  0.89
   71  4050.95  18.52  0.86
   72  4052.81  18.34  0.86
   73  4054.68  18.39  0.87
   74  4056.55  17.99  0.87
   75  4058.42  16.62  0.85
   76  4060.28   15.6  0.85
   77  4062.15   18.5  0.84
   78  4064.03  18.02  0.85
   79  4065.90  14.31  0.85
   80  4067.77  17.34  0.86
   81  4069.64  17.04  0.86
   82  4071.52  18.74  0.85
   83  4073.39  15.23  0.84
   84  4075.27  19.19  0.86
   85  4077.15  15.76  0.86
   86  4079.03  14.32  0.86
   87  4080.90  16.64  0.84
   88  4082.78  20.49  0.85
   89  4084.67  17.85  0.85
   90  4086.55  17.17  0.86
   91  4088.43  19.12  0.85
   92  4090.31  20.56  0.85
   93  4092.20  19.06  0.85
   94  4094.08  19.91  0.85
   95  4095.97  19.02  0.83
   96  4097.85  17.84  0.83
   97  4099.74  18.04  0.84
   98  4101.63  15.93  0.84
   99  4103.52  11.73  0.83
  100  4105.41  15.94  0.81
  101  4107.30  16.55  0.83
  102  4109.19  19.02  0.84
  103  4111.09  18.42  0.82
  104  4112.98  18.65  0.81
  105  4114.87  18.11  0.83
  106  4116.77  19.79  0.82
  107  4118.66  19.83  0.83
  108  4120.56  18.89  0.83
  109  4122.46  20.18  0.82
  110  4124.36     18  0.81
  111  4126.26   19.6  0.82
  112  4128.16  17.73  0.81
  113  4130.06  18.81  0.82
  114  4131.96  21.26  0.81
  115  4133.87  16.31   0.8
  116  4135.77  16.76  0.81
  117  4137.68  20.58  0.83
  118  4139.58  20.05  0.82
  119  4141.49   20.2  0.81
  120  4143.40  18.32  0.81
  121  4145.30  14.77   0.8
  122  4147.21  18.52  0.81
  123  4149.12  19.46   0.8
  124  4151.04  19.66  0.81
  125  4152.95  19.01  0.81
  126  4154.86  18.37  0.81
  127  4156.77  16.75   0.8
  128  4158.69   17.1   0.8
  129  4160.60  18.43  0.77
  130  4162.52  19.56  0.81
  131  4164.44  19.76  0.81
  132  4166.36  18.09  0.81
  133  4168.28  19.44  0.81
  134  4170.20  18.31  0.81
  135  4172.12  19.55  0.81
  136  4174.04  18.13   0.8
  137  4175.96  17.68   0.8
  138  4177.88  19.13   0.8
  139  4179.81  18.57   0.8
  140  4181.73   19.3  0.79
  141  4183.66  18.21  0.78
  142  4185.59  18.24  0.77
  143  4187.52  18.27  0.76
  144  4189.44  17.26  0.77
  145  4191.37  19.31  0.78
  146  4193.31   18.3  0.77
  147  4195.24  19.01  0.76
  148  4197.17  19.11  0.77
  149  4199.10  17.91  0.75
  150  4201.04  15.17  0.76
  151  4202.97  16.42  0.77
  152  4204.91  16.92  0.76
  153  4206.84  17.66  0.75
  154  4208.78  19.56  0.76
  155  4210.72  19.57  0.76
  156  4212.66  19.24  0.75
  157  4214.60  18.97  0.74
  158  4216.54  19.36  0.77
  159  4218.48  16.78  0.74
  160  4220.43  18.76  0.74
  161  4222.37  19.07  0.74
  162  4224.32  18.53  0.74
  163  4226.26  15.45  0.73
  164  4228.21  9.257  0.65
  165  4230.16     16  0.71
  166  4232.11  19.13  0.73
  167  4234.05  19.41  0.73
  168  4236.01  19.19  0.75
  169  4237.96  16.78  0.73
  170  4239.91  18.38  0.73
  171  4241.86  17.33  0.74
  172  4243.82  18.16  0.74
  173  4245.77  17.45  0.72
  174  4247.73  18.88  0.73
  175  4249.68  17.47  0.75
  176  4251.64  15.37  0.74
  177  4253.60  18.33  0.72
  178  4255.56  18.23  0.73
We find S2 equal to 1.8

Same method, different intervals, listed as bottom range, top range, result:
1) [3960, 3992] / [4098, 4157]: 1.70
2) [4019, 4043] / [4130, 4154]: 1.12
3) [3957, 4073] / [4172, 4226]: 1.29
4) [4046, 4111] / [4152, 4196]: 1.12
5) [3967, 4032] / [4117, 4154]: 1.32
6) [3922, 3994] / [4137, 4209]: 1.88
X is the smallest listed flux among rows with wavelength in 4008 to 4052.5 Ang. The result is 10.73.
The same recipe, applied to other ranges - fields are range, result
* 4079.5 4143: 11.73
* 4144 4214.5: 14.77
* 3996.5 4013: 14.49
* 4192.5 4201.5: 15.17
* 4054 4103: 14.31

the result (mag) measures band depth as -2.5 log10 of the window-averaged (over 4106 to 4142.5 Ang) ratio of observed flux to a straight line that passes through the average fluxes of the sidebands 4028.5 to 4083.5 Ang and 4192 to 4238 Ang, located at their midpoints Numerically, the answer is -0.09 mag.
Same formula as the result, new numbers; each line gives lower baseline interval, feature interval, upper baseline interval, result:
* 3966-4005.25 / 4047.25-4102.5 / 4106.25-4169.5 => -0.066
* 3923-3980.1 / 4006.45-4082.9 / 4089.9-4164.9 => -0.212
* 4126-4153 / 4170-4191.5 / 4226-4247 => -0.029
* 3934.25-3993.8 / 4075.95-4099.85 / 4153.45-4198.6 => -0.172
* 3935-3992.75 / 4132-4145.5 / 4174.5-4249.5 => -0.164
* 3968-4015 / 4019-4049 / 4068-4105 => -0.091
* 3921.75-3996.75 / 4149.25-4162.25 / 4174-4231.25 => -0.115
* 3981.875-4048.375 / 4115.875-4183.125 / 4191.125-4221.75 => -0.053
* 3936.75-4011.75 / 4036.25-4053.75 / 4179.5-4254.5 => -0.198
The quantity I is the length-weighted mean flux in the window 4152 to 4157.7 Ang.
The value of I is 18.1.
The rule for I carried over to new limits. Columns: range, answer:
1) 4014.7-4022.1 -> 17.6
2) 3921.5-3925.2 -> 10.7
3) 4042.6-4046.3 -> 17.3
